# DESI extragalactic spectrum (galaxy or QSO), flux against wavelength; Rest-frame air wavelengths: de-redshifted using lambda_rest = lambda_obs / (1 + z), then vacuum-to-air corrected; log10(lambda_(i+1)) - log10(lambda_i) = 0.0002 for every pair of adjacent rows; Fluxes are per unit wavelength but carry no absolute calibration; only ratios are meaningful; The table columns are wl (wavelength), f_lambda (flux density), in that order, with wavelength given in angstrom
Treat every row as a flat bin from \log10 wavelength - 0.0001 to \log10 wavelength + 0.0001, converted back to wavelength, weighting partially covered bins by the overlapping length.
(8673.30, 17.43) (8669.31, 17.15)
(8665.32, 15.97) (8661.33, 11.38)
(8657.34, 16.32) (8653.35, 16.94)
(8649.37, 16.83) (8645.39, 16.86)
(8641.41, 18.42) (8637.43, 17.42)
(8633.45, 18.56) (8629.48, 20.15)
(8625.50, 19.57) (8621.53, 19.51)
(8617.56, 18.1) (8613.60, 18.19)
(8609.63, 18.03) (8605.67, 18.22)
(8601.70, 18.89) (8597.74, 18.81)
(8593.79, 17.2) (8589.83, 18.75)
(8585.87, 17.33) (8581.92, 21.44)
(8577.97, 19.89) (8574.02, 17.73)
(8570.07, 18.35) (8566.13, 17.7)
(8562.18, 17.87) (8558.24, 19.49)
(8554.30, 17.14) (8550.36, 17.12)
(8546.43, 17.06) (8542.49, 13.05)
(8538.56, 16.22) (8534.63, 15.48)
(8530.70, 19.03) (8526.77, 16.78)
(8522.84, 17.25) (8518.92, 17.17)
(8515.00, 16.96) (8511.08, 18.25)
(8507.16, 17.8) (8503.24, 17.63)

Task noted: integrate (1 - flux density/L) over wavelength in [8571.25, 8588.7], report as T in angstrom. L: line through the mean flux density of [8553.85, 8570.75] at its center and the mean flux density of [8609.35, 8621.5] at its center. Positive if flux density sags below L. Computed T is -0.8 angstrom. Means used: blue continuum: 18.2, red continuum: 18.3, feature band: 19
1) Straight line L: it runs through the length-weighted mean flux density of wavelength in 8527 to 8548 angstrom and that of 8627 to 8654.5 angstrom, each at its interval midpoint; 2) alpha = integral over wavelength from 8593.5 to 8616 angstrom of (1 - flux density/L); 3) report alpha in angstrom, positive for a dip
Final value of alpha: -1.3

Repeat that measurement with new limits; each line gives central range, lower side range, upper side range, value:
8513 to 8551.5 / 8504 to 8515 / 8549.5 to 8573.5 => 2.72 angstrom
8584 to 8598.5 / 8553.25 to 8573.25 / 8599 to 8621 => 0.26 angstrom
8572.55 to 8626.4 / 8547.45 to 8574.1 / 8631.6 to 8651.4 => -2.79 angstrom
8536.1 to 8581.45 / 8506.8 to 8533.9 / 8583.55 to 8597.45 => 0.60 angstrom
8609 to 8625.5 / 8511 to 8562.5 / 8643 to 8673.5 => -2.27 angstrom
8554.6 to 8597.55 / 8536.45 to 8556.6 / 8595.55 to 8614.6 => -3.06 angstrom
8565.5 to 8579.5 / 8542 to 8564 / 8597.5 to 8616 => -0.64 angstrom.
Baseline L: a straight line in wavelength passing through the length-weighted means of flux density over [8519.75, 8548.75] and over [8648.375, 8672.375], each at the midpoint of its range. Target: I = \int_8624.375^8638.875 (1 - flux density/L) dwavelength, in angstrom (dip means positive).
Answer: -2.7 angstrom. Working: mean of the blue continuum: 16.4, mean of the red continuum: 15.8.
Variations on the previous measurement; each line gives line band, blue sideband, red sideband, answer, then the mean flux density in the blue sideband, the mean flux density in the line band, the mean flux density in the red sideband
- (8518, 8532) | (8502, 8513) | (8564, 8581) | 0.4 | 17.9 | 17.5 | 18.6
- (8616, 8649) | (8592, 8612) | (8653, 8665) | -4.3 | 18.2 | 18.5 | 14.7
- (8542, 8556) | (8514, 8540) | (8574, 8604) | 1.0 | 17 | 16.4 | 18.8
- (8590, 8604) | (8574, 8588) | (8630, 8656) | 0.4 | 19.3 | 18.4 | 17.6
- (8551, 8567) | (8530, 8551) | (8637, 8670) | -1.8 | 16.1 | 18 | 16.3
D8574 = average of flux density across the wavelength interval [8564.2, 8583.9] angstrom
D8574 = 19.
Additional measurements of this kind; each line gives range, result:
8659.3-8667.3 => 13.7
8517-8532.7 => 17.6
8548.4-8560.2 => 17.9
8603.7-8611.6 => 18.1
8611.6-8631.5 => 19.1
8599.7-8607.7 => 18.5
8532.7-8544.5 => 14.9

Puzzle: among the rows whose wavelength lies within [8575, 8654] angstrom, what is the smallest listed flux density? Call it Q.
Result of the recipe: 16.83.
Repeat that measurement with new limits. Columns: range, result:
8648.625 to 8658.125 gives 16.32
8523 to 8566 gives 13.05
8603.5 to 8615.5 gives 18.03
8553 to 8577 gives 17.14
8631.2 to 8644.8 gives 17.42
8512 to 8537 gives 15.48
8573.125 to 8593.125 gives 17.33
